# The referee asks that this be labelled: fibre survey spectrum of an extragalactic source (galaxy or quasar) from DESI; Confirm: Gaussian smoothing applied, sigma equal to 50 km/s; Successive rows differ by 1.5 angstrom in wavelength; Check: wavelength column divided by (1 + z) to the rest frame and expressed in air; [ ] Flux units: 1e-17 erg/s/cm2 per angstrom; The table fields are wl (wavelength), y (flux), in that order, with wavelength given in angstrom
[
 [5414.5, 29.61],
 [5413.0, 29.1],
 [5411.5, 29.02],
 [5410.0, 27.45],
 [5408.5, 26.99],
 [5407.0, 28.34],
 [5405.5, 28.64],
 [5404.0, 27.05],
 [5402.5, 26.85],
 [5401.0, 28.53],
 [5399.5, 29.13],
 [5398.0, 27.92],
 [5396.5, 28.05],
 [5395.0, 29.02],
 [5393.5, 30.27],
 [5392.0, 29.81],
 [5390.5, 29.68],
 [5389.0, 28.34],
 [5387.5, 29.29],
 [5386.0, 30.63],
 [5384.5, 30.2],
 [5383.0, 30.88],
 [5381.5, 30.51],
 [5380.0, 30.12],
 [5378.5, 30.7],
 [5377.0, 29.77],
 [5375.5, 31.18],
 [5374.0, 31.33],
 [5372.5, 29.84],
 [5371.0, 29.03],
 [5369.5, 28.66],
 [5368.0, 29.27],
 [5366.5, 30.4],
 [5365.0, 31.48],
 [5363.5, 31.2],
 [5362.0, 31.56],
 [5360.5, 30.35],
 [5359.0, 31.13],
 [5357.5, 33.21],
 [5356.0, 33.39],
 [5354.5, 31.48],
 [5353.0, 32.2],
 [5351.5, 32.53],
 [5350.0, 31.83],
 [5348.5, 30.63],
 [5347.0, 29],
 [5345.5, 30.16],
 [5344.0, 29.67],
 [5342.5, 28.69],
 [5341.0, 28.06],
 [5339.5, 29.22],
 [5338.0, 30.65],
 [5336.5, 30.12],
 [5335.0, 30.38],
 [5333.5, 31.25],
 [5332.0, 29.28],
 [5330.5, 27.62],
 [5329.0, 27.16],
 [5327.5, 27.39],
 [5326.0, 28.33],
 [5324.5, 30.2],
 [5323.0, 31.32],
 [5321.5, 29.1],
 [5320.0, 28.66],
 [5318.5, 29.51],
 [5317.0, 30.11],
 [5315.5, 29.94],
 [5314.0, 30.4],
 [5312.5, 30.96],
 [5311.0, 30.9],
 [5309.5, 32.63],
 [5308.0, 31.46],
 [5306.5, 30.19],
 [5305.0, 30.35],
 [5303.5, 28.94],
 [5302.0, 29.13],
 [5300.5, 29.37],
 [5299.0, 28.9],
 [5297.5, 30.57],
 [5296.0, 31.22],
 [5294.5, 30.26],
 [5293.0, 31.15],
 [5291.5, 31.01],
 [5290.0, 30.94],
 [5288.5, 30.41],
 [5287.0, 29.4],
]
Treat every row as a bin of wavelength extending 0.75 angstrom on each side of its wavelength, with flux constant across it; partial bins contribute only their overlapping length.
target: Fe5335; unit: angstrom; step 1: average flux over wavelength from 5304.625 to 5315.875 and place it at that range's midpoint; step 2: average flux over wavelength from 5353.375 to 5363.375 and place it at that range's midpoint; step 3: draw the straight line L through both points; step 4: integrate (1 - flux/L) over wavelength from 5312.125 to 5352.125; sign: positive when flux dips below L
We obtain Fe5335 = 2.1 angstrom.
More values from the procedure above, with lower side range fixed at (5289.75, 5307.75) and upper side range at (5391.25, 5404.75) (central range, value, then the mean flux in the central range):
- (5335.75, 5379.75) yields -2.09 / 30.6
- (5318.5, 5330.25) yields 0.35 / 28.9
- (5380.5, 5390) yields -0.41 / 30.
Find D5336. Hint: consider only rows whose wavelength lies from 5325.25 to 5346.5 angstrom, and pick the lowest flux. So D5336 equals 27.16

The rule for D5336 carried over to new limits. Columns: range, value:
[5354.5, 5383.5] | 28.66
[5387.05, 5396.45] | 28.34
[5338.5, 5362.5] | 28.06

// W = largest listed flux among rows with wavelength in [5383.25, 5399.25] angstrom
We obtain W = 30.63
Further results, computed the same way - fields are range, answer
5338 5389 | 33.39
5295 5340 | 32.63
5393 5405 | 30.27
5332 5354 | 32.53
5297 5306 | 30.57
